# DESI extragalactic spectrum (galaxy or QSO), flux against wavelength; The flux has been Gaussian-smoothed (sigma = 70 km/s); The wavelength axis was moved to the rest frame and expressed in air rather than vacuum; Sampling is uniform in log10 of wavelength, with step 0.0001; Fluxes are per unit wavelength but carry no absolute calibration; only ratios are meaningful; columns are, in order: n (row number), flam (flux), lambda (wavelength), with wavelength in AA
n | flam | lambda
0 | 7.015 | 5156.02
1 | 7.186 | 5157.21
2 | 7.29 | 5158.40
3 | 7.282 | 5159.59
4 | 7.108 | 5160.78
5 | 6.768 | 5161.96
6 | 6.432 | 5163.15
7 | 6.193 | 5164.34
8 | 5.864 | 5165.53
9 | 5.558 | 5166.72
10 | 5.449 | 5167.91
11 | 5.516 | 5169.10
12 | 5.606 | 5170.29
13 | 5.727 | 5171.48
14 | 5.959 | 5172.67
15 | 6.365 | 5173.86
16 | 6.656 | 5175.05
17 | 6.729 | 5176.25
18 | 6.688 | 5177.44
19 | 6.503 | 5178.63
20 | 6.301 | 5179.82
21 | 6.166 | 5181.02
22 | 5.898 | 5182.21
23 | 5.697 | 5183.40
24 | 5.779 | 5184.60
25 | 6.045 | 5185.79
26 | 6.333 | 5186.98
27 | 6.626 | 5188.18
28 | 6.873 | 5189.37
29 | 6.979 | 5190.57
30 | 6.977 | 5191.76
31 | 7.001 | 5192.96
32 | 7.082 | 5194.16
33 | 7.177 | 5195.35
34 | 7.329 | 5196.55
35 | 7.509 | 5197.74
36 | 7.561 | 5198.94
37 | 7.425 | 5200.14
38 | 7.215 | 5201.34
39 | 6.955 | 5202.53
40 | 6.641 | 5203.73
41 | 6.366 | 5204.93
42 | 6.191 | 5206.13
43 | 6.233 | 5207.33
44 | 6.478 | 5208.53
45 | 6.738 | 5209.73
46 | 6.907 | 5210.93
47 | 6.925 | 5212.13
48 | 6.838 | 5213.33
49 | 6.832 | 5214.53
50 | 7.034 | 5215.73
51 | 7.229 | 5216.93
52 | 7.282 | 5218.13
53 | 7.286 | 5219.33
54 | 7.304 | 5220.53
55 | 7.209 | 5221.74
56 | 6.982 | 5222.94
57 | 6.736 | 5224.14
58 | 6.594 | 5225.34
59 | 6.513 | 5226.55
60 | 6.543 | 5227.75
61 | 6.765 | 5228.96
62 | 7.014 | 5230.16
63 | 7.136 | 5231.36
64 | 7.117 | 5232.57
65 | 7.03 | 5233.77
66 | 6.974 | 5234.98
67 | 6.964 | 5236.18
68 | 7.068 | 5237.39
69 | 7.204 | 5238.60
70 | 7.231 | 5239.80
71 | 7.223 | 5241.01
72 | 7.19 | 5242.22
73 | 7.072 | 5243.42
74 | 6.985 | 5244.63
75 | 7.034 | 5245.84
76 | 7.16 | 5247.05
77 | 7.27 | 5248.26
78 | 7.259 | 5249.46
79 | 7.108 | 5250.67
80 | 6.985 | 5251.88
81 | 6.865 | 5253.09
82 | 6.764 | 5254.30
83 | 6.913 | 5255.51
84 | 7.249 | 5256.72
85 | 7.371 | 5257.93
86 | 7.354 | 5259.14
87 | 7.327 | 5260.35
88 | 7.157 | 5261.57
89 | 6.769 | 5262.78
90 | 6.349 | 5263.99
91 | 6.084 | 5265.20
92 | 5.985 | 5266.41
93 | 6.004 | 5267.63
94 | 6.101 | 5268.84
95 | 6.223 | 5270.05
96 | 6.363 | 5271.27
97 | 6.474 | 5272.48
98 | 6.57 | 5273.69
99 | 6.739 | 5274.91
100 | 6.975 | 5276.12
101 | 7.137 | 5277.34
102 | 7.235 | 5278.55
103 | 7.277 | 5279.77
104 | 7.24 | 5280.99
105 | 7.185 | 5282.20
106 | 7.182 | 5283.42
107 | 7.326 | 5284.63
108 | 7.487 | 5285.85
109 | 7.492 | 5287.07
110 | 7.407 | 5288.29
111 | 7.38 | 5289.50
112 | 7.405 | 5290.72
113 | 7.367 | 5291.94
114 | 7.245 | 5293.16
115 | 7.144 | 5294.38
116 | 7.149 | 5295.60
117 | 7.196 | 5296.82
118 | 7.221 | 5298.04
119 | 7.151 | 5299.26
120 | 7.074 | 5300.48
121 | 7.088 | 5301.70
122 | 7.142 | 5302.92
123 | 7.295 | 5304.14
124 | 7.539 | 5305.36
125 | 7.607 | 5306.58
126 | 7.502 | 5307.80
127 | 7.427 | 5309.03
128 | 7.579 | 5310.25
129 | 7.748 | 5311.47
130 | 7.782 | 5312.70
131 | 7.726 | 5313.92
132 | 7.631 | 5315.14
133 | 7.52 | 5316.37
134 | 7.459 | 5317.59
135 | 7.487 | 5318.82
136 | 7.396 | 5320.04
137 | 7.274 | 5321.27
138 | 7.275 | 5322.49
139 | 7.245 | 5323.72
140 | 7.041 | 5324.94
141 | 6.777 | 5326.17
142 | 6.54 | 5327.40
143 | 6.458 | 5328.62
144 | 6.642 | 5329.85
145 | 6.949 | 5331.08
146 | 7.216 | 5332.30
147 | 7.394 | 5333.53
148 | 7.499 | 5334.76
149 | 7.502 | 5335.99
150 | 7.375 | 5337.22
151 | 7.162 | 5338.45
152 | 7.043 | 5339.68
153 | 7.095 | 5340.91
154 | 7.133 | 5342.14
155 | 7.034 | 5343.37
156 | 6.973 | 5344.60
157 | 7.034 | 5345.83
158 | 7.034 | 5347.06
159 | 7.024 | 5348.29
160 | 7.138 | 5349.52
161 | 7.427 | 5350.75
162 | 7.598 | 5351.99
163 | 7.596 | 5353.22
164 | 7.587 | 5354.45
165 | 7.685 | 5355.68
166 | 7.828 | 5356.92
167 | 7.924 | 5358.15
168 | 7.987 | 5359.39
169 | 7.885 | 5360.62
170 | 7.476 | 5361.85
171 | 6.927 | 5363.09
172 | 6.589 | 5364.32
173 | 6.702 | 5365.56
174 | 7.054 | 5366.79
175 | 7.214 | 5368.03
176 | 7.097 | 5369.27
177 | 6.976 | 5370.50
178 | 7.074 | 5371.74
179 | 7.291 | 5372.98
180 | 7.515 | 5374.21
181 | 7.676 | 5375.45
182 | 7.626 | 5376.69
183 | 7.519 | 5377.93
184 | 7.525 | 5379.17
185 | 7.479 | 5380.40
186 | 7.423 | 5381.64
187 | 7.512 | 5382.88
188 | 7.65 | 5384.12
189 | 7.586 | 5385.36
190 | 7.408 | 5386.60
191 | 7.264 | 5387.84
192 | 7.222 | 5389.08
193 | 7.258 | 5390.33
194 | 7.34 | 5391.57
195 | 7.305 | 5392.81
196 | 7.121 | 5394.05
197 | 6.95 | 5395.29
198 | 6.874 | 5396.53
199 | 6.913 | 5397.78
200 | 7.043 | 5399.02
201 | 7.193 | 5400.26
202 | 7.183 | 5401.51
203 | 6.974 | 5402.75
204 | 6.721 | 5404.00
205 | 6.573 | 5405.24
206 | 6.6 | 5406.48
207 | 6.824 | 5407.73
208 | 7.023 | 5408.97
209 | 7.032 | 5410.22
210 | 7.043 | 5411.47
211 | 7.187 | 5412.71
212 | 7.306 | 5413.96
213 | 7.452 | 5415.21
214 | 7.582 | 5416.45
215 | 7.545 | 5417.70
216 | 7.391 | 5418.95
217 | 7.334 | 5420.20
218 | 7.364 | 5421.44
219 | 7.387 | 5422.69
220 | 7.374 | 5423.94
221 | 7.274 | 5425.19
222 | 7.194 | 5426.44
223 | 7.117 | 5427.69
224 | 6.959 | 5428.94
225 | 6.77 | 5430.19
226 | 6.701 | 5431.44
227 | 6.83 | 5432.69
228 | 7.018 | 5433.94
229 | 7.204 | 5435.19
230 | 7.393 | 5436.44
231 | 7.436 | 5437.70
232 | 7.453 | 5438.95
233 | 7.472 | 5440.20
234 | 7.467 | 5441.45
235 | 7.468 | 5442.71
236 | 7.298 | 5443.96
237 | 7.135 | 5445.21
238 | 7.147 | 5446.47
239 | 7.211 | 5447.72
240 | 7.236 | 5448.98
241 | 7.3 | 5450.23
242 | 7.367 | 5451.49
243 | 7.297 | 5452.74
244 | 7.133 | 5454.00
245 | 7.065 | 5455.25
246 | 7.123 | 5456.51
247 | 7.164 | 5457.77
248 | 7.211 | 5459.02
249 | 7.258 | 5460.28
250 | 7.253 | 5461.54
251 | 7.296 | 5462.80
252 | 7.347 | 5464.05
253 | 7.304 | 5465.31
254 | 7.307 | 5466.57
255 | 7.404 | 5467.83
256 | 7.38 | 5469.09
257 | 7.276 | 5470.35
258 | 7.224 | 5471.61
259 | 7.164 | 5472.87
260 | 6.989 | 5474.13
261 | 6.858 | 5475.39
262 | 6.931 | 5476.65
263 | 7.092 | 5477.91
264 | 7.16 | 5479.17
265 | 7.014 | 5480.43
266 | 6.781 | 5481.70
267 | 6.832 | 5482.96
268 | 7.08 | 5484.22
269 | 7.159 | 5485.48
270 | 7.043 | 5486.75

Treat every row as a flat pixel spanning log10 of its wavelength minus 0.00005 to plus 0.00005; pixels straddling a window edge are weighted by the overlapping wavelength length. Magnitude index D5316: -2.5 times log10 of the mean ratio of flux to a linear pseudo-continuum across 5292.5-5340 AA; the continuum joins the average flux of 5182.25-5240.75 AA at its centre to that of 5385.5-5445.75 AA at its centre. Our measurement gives -0.038 mag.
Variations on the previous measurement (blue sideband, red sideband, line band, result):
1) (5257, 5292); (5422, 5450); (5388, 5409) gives 0.02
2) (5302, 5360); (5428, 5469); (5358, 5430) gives 0.01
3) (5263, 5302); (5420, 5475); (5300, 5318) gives -0.07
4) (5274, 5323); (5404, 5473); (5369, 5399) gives -0.01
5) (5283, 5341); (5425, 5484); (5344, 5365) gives -0.02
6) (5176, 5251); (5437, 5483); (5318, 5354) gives -0.02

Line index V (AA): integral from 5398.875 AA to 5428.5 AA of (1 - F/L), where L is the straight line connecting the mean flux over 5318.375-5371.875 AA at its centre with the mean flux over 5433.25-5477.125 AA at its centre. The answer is 0.3 AA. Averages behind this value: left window 7.21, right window 7.25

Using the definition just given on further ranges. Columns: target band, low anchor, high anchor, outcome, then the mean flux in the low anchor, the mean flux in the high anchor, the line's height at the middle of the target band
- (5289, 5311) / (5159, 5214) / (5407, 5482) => -1.54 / 6.54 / 7.21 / 6.83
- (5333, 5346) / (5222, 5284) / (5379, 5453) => -0.26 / 6.9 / 7.21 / 7.07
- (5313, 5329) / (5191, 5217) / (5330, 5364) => 0.05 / 6.93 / 7.34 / 7.26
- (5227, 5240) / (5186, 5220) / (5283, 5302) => 0.09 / 6.92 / 7.27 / 7.04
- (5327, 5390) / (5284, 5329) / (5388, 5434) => -0.65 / 7.32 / 7.11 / 7.21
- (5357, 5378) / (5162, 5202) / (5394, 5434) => -1.12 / 6.47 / 7.09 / 6.96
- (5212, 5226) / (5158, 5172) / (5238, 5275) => -0.91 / 6.22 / 6.85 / 6.59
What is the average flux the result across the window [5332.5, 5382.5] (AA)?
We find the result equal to 7.33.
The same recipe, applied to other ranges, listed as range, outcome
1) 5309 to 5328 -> 7.37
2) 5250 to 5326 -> 7.12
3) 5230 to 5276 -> 6.89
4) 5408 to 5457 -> 7.23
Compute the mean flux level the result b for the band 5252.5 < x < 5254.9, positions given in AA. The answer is 6.81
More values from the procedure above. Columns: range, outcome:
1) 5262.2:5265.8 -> 6.41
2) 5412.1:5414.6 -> 7.23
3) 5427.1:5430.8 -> 6.95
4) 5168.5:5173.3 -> 5.71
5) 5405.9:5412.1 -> 6.9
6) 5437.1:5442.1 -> 7.46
